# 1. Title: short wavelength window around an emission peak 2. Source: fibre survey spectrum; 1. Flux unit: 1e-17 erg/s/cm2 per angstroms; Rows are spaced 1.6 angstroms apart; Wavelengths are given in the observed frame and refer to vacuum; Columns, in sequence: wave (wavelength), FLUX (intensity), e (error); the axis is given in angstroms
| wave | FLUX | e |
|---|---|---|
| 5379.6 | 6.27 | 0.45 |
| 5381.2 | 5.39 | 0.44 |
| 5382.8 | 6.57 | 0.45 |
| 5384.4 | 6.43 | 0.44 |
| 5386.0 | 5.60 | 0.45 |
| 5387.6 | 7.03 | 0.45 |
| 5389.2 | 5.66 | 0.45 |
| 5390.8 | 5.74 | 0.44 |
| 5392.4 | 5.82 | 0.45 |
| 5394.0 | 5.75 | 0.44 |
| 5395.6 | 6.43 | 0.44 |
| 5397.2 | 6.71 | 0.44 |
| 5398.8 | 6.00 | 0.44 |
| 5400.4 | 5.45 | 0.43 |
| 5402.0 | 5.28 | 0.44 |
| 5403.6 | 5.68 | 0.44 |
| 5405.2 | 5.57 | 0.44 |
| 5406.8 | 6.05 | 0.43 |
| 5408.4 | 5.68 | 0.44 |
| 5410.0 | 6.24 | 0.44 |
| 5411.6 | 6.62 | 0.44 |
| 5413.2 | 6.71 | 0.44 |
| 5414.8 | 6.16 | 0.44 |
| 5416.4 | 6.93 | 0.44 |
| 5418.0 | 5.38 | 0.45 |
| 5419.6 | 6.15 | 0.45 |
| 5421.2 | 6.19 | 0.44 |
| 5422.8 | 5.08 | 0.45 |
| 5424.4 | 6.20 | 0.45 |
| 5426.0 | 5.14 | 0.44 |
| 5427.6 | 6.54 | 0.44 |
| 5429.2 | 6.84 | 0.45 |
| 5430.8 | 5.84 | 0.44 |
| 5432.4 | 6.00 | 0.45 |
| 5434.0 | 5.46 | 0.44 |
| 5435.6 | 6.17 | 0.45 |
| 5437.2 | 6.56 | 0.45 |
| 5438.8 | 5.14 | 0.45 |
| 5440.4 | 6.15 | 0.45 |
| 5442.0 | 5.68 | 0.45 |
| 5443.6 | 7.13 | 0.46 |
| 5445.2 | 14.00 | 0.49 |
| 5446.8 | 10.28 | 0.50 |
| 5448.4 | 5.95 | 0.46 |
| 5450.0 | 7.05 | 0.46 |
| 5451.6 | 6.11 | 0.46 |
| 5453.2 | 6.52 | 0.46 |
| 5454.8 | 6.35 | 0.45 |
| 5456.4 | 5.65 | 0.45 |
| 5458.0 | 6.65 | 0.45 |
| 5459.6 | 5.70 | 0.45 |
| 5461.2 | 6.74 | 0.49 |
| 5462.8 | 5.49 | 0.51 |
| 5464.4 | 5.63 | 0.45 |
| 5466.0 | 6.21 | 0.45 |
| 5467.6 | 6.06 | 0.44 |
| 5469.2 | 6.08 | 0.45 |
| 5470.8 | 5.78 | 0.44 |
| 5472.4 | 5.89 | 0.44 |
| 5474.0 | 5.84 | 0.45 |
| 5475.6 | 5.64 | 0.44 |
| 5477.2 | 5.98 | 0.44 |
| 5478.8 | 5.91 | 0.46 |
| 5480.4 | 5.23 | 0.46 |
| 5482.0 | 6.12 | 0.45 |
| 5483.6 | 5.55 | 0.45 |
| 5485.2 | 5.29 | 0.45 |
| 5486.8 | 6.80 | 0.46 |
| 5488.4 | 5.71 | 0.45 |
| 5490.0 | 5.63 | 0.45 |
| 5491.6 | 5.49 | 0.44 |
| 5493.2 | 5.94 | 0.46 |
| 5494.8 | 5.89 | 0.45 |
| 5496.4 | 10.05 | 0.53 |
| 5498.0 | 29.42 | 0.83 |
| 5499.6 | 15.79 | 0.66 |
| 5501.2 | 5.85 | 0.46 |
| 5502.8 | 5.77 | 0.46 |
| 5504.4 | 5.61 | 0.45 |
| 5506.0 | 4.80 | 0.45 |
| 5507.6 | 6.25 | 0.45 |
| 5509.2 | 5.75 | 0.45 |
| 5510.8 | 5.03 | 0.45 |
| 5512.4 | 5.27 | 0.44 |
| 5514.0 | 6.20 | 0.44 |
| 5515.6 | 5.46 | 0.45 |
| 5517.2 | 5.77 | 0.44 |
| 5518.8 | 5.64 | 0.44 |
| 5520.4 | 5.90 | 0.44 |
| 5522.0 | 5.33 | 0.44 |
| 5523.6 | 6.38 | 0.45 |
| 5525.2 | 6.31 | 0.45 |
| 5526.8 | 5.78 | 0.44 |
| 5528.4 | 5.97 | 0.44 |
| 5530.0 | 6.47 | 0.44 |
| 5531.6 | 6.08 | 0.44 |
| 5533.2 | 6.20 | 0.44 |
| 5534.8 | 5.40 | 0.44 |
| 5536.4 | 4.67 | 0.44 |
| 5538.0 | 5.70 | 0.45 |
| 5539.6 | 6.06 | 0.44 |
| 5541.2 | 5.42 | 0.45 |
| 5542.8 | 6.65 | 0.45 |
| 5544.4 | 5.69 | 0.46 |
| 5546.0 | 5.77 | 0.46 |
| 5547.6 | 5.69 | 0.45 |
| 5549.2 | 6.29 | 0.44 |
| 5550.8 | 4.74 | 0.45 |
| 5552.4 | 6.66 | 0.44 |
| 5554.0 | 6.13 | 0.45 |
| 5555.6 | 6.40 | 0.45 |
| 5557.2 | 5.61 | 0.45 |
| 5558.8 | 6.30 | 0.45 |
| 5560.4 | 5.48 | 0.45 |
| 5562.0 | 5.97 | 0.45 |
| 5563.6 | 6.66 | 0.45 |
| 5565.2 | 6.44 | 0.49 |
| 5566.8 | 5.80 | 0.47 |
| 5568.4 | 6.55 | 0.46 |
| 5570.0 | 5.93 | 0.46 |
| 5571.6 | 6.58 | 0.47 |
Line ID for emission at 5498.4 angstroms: [O III]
